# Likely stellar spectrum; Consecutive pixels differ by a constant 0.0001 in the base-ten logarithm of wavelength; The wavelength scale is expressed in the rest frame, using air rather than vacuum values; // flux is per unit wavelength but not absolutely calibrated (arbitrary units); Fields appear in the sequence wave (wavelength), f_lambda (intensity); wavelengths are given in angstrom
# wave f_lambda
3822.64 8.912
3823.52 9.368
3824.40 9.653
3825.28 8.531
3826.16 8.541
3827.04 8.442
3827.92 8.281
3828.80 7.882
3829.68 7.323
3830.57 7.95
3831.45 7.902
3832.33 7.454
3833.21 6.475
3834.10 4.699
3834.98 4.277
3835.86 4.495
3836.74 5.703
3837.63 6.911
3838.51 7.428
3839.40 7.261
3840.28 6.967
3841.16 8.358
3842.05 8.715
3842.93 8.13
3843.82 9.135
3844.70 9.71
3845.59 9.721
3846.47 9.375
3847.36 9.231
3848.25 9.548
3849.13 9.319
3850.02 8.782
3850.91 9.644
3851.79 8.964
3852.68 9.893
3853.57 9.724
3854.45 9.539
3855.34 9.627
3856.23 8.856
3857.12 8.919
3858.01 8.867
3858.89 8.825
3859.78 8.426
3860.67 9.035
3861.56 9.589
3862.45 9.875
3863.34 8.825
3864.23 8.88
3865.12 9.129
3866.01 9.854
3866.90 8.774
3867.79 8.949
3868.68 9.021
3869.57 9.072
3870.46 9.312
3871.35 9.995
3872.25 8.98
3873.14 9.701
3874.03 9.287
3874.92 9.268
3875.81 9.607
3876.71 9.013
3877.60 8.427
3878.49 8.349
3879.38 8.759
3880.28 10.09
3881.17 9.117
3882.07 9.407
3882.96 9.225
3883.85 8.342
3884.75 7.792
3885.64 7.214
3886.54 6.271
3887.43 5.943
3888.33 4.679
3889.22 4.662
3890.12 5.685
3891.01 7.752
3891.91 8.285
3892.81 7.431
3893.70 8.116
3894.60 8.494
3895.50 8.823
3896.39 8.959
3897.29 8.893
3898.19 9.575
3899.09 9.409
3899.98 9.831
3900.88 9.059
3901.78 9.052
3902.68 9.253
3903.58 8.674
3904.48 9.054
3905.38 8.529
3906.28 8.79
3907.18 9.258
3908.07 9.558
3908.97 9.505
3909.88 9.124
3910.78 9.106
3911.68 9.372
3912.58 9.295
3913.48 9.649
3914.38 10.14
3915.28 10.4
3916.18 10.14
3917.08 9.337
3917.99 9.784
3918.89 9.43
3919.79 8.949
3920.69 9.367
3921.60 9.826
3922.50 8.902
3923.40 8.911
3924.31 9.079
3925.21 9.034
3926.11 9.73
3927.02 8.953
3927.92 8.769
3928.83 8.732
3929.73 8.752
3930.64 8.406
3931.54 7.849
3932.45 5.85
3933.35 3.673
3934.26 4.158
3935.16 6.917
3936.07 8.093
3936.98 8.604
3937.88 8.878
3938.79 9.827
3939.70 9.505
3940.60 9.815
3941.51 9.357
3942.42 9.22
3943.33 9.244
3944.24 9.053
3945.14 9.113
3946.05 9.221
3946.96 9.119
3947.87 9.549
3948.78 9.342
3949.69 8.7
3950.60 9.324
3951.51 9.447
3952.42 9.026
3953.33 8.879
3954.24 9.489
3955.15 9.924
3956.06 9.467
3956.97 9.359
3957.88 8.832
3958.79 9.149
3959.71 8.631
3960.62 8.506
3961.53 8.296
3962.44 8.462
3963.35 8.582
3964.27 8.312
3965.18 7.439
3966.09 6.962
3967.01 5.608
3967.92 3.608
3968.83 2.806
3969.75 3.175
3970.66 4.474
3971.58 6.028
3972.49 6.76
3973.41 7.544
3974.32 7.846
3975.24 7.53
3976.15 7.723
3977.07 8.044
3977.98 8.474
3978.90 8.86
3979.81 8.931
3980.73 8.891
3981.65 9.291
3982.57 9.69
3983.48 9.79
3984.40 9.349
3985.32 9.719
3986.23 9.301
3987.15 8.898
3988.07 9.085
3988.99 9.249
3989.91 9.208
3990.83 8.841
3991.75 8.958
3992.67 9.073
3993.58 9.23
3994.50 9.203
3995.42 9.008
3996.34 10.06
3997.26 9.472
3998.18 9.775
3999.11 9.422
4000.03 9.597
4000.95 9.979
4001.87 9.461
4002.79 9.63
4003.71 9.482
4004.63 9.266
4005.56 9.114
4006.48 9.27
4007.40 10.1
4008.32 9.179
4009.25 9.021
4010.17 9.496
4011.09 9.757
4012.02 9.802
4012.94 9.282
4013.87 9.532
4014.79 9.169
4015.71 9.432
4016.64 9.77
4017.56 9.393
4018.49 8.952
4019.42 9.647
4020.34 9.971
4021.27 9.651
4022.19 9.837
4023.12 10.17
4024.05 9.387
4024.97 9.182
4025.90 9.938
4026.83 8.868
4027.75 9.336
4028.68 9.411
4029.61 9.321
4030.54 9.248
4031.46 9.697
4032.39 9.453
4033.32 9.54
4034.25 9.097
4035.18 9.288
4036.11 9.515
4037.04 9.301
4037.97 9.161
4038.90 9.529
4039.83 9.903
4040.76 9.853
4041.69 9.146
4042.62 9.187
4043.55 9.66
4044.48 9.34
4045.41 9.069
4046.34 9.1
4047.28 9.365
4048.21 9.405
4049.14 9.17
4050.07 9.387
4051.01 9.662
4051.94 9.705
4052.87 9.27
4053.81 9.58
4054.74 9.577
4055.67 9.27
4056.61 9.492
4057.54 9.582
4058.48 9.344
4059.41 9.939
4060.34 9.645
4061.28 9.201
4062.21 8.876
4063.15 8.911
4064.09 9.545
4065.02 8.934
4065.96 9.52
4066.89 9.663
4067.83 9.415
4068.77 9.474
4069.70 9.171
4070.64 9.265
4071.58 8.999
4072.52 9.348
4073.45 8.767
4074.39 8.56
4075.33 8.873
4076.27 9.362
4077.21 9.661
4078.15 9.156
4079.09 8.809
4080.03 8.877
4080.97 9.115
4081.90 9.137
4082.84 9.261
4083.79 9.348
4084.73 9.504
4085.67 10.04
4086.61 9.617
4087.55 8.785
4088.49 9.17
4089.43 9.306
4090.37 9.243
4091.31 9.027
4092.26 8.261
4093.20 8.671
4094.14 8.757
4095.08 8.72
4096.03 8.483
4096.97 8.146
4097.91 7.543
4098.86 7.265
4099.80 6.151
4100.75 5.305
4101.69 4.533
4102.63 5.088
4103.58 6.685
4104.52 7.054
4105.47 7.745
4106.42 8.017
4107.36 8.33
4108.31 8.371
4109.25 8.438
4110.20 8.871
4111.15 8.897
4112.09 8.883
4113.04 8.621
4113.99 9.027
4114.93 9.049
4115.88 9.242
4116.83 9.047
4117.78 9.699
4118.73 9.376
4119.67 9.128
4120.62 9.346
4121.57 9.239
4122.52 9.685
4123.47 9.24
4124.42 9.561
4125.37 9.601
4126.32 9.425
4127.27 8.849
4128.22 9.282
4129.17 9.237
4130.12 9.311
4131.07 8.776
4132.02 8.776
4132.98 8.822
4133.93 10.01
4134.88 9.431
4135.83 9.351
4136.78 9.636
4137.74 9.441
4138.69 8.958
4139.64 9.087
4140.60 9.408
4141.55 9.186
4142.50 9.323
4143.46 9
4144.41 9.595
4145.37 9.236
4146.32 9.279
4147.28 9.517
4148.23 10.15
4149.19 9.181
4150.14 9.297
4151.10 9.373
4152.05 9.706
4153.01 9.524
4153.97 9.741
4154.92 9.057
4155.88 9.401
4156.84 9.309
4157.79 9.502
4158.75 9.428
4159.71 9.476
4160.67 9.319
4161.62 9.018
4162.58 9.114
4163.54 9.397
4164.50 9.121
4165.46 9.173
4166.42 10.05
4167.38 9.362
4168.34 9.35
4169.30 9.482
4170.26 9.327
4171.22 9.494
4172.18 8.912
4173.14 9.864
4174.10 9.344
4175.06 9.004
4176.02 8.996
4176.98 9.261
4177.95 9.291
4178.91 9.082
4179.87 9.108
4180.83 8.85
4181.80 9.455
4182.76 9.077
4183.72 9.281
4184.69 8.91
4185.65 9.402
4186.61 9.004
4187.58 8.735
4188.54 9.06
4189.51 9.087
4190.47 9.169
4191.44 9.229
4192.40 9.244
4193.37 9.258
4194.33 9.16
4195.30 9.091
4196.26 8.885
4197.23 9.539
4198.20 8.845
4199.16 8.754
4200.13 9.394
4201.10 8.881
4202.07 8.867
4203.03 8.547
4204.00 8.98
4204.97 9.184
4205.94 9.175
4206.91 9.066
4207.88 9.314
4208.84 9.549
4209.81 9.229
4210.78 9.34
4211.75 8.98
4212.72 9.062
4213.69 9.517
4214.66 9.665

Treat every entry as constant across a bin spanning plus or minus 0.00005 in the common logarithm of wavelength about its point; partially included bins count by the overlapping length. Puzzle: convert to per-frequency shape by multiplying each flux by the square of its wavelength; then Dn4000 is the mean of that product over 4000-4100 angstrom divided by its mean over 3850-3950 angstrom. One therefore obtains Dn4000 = 1.14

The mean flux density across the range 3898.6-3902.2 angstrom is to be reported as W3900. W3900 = 9.35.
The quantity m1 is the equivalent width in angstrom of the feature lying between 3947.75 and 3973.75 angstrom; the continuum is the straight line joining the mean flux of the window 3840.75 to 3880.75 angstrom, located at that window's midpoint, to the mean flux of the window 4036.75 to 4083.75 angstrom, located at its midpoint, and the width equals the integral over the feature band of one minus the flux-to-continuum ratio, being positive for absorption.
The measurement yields 4.2 angstrom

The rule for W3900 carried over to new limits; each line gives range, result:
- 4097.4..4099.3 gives 7.41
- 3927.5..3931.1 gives 8.66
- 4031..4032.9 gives 9.58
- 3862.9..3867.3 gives 9.1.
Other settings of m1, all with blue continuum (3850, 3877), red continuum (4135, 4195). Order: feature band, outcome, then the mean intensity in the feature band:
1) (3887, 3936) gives 4.0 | 8.5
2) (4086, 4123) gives 3.8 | 8.34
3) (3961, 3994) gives 4.9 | 7.89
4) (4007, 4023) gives -0.5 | 9.54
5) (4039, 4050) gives -0.1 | 9.39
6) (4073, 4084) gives 0.2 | 9.06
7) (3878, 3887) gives 0.8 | 8.45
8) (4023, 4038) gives -0.2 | 9.4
